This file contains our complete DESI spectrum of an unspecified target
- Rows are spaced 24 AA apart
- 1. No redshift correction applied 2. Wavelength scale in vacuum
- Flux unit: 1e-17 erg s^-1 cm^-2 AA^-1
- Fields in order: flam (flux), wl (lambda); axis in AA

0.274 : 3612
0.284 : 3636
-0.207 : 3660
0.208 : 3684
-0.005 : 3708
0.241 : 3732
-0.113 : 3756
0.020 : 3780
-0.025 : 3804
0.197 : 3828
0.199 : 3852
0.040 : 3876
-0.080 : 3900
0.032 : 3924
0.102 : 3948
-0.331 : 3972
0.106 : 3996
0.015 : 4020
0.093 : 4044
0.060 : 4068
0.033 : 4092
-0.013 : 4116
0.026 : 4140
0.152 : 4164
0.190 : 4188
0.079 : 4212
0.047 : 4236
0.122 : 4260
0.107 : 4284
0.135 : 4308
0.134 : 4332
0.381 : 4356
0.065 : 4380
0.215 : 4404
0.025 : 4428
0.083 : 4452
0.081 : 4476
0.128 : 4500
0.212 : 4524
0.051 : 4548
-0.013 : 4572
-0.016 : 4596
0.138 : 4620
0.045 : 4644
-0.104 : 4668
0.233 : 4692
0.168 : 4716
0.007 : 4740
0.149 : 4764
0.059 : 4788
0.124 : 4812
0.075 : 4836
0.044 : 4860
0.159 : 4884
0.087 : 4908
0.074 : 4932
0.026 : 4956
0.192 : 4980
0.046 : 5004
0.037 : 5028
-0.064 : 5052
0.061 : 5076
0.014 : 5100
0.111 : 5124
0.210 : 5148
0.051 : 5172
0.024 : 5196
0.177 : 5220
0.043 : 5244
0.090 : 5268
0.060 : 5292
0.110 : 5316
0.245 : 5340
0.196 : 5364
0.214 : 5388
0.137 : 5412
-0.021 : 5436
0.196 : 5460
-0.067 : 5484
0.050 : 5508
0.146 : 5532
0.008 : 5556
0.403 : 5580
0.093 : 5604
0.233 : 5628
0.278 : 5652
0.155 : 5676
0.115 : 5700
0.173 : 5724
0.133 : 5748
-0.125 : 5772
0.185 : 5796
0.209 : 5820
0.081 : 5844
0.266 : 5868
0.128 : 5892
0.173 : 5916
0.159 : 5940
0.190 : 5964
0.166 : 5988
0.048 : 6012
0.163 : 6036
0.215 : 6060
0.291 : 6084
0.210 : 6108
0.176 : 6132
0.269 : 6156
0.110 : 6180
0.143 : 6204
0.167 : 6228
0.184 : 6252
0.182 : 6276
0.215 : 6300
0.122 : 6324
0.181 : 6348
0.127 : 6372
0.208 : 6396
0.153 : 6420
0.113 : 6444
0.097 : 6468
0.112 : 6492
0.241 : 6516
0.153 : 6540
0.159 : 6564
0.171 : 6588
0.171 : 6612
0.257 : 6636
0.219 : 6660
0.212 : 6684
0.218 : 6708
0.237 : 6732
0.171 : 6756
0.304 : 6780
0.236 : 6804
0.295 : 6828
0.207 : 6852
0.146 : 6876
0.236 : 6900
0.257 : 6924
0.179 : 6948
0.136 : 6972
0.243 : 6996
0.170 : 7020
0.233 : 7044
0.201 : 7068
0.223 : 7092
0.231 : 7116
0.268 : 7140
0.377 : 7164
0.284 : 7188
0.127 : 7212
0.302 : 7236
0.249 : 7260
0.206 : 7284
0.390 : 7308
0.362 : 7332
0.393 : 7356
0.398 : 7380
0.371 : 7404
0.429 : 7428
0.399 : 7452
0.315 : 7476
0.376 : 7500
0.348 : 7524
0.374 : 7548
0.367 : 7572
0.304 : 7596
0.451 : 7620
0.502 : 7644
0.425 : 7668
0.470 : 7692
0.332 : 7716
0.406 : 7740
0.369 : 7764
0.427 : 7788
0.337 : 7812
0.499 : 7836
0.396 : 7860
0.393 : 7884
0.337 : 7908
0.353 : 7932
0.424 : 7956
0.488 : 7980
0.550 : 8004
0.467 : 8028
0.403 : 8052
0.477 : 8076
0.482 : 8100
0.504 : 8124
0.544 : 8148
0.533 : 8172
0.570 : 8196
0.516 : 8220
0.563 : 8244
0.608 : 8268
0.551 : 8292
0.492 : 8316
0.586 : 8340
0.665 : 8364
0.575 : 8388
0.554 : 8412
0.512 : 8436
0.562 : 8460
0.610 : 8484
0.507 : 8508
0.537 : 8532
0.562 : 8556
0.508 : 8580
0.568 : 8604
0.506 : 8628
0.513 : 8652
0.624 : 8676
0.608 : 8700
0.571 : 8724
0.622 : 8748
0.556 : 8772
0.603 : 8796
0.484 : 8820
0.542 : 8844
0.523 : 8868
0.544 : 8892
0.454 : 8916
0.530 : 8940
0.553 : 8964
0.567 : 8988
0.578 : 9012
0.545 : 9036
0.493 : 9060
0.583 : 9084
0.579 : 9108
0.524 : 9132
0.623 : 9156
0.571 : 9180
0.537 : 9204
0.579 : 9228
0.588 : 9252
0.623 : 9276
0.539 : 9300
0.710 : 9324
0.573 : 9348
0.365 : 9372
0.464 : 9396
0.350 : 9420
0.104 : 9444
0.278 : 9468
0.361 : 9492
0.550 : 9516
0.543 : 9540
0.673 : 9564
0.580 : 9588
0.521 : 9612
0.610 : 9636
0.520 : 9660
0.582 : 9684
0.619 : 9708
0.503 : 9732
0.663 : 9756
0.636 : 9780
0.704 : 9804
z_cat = 0.833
